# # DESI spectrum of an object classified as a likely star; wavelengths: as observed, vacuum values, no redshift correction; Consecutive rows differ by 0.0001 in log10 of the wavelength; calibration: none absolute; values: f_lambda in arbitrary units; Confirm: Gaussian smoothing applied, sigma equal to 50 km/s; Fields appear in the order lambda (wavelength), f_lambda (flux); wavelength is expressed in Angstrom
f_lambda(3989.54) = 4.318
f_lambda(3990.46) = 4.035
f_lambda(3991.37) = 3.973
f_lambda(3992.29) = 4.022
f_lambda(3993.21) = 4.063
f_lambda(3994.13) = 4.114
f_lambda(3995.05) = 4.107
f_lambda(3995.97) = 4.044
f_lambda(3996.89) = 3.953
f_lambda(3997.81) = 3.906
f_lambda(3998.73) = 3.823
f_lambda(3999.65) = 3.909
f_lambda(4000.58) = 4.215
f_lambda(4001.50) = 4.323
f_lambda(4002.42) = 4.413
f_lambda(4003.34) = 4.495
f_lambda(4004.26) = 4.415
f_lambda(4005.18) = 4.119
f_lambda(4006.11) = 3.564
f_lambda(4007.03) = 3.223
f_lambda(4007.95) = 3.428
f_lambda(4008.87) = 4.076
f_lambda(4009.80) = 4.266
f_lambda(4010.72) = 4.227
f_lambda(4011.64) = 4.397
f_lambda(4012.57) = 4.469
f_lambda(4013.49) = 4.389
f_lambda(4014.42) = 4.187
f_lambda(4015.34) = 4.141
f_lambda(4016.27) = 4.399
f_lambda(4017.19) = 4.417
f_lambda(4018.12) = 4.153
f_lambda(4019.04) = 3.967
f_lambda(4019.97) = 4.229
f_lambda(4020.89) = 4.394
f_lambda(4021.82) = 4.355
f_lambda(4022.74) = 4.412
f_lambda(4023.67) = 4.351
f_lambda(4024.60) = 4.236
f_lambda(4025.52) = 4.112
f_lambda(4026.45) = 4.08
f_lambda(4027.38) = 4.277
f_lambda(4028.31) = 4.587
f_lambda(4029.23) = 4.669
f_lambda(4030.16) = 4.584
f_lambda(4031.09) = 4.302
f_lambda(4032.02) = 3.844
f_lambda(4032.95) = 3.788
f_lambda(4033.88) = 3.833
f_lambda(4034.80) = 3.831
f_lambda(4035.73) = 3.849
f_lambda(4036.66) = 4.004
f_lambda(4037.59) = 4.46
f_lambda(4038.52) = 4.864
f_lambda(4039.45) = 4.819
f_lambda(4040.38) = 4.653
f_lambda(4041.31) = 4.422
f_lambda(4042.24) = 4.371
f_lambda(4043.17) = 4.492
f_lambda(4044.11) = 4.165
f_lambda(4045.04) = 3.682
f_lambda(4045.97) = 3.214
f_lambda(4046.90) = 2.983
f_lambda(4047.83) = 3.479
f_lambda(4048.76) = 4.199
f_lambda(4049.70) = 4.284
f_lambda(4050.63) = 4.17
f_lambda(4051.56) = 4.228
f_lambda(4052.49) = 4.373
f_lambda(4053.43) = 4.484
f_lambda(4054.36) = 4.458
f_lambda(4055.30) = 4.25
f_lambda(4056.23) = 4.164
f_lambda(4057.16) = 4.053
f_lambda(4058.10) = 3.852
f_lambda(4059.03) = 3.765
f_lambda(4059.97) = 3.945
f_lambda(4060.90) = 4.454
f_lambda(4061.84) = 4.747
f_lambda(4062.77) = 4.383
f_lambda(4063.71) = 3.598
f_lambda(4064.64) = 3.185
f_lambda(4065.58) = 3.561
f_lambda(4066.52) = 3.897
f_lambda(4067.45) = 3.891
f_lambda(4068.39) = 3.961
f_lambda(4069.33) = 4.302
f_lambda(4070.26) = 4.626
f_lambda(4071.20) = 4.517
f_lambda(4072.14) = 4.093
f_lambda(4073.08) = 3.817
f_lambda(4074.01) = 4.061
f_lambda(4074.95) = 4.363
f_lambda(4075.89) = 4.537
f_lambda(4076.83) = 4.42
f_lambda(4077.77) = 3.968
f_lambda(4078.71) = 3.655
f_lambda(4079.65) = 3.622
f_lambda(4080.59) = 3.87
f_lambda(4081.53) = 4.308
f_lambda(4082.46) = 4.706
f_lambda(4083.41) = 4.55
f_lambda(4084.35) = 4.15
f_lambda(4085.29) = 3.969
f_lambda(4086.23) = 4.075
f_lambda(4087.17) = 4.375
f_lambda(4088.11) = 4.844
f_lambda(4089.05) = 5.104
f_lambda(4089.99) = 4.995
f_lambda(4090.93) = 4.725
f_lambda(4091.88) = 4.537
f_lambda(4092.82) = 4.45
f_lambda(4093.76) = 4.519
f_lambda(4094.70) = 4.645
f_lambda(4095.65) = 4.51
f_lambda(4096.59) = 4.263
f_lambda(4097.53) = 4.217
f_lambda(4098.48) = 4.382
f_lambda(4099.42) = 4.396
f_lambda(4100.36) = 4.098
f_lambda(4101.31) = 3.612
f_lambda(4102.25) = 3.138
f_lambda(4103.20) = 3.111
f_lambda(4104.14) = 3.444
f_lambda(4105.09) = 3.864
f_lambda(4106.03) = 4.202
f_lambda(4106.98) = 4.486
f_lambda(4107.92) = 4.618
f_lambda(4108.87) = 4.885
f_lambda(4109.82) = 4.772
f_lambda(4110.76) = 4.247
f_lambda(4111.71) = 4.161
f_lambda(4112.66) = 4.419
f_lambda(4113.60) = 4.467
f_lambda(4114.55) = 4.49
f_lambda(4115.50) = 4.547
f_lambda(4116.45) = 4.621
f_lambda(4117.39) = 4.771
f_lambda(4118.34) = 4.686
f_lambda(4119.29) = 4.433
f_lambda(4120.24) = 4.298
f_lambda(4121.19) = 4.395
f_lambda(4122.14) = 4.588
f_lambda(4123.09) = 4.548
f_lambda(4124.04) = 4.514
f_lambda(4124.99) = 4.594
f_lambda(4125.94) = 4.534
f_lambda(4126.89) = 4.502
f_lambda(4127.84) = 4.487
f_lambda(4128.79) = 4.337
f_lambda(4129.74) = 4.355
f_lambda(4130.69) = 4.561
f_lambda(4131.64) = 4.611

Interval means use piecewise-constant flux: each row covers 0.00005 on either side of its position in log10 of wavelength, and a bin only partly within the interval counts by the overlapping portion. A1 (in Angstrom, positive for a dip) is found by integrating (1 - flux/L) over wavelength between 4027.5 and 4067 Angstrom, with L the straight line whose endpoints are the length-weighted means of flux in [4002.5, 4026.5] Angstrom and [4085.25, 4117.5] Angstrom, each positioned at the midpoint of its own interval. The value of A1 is 1.1 Angstrom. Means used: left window 4.18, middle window 4.12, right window 4.34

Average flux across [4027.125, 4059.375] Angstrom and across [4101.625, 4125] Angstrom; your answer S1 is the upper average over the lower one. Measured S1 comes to 1.04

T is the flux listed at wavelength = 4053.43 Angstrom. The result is 4.484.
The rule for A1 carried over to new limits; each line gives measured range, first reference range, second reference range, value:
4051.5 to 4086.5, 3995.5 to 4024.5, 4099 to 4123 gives 0.79 Angstrom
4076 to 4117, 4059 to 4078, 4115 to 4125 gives 0.46 Angstrom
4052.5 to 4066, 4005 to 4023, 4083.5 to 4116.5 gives 0.51 Angstrom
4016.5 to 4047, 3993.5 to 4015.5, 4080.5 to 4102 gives -0.16 Angstrom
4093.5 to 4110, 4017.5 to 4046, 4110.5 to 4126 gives 1.04 Angstrom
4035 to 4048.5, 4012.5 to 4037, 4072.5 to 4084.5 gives 0.31 Angstrom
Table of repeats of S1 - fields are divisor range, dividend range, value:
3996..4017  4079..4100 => 1.07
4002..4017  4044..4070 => 0.96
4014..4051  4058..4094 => 1.01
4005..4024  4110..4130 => 1.08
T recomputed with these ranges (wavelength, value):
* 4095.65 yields 4.51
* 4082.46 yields 4.706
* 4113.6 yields 4.467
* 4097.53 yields 4.217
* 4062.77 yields 4.383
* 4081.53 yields 4.308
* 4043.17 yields 4.492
